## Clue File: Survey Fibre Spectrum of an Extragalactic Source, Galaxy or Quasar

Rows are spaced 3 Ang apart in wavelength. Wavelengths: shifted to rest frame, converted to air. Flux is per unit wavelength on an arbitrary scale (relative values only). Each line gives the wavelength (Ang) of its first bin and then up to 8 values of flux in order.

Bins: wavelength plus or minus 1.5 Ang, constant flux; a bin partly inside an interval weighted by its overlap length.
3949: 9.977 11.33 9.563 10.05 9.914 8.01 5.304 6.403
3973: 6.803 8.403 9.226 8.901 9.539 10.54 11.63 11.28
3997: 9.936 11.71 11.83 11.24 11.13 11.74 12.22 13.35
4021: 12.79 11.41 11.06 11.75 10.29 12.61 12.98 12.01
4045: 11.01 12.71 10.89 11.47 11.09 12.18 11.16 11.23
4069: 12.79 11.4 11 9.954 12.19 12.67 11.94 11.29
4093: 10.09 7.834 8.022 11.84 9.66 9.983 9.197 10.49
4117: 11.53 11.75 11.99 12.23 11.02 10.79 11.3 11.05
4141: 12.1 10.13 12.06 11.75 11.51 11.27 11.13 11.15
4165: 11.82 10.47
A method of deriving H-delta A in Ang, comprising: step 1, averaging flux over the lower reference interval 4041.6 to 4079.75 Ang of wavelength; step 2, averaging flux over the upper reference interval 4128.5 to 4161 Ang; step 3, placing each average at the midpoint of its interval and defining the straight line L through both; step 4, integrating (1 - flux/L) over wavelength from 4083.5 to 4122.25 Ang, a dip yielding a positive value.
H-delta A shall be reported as 3.10 Ang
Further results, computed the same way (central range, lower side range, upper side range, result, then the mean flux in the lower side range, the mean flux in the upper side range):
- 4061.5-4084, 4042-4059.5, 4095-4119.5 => -1.18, 11.5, 9.94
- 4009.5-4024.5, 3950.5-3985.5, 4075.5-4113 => -4.82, 8.59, 10.4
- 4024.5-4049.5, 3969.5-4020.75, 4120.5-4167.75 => -2.43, 10.5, 11.4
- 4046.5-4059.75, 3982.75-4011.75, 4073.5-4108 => -1.08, 11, 10.6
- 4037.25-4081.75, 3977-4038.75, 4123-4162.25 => -1.26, 11.2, 11.4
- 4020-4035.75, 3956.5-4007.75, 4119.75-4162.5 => -2.34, 9.46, 11.4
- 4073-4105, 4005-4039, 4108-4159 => 2.30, 11.8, 11.2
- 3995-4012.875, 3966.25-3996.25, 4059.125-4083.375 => -3.12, 8.92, 11.5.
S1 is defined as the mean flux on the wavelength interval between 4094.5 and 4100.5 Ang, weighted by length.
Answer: 7.93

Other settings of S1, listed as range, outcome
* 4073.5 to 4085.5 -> 11.5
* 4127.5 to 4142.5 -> 11.3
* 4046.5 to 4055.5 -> 11.7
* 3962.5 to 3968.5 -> 6.66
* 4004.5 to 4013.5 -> 11.4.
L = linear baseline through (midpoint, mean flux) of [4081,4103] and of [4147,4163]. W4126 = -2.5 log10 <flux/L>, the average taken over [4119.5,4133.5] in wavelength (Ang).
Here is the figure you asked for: -0.05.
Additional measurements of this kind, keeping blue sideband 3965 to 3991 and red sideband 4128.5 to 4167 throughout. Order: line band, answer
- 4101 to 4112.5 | 0.05 mag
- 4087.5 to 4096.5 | 0.01 mag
